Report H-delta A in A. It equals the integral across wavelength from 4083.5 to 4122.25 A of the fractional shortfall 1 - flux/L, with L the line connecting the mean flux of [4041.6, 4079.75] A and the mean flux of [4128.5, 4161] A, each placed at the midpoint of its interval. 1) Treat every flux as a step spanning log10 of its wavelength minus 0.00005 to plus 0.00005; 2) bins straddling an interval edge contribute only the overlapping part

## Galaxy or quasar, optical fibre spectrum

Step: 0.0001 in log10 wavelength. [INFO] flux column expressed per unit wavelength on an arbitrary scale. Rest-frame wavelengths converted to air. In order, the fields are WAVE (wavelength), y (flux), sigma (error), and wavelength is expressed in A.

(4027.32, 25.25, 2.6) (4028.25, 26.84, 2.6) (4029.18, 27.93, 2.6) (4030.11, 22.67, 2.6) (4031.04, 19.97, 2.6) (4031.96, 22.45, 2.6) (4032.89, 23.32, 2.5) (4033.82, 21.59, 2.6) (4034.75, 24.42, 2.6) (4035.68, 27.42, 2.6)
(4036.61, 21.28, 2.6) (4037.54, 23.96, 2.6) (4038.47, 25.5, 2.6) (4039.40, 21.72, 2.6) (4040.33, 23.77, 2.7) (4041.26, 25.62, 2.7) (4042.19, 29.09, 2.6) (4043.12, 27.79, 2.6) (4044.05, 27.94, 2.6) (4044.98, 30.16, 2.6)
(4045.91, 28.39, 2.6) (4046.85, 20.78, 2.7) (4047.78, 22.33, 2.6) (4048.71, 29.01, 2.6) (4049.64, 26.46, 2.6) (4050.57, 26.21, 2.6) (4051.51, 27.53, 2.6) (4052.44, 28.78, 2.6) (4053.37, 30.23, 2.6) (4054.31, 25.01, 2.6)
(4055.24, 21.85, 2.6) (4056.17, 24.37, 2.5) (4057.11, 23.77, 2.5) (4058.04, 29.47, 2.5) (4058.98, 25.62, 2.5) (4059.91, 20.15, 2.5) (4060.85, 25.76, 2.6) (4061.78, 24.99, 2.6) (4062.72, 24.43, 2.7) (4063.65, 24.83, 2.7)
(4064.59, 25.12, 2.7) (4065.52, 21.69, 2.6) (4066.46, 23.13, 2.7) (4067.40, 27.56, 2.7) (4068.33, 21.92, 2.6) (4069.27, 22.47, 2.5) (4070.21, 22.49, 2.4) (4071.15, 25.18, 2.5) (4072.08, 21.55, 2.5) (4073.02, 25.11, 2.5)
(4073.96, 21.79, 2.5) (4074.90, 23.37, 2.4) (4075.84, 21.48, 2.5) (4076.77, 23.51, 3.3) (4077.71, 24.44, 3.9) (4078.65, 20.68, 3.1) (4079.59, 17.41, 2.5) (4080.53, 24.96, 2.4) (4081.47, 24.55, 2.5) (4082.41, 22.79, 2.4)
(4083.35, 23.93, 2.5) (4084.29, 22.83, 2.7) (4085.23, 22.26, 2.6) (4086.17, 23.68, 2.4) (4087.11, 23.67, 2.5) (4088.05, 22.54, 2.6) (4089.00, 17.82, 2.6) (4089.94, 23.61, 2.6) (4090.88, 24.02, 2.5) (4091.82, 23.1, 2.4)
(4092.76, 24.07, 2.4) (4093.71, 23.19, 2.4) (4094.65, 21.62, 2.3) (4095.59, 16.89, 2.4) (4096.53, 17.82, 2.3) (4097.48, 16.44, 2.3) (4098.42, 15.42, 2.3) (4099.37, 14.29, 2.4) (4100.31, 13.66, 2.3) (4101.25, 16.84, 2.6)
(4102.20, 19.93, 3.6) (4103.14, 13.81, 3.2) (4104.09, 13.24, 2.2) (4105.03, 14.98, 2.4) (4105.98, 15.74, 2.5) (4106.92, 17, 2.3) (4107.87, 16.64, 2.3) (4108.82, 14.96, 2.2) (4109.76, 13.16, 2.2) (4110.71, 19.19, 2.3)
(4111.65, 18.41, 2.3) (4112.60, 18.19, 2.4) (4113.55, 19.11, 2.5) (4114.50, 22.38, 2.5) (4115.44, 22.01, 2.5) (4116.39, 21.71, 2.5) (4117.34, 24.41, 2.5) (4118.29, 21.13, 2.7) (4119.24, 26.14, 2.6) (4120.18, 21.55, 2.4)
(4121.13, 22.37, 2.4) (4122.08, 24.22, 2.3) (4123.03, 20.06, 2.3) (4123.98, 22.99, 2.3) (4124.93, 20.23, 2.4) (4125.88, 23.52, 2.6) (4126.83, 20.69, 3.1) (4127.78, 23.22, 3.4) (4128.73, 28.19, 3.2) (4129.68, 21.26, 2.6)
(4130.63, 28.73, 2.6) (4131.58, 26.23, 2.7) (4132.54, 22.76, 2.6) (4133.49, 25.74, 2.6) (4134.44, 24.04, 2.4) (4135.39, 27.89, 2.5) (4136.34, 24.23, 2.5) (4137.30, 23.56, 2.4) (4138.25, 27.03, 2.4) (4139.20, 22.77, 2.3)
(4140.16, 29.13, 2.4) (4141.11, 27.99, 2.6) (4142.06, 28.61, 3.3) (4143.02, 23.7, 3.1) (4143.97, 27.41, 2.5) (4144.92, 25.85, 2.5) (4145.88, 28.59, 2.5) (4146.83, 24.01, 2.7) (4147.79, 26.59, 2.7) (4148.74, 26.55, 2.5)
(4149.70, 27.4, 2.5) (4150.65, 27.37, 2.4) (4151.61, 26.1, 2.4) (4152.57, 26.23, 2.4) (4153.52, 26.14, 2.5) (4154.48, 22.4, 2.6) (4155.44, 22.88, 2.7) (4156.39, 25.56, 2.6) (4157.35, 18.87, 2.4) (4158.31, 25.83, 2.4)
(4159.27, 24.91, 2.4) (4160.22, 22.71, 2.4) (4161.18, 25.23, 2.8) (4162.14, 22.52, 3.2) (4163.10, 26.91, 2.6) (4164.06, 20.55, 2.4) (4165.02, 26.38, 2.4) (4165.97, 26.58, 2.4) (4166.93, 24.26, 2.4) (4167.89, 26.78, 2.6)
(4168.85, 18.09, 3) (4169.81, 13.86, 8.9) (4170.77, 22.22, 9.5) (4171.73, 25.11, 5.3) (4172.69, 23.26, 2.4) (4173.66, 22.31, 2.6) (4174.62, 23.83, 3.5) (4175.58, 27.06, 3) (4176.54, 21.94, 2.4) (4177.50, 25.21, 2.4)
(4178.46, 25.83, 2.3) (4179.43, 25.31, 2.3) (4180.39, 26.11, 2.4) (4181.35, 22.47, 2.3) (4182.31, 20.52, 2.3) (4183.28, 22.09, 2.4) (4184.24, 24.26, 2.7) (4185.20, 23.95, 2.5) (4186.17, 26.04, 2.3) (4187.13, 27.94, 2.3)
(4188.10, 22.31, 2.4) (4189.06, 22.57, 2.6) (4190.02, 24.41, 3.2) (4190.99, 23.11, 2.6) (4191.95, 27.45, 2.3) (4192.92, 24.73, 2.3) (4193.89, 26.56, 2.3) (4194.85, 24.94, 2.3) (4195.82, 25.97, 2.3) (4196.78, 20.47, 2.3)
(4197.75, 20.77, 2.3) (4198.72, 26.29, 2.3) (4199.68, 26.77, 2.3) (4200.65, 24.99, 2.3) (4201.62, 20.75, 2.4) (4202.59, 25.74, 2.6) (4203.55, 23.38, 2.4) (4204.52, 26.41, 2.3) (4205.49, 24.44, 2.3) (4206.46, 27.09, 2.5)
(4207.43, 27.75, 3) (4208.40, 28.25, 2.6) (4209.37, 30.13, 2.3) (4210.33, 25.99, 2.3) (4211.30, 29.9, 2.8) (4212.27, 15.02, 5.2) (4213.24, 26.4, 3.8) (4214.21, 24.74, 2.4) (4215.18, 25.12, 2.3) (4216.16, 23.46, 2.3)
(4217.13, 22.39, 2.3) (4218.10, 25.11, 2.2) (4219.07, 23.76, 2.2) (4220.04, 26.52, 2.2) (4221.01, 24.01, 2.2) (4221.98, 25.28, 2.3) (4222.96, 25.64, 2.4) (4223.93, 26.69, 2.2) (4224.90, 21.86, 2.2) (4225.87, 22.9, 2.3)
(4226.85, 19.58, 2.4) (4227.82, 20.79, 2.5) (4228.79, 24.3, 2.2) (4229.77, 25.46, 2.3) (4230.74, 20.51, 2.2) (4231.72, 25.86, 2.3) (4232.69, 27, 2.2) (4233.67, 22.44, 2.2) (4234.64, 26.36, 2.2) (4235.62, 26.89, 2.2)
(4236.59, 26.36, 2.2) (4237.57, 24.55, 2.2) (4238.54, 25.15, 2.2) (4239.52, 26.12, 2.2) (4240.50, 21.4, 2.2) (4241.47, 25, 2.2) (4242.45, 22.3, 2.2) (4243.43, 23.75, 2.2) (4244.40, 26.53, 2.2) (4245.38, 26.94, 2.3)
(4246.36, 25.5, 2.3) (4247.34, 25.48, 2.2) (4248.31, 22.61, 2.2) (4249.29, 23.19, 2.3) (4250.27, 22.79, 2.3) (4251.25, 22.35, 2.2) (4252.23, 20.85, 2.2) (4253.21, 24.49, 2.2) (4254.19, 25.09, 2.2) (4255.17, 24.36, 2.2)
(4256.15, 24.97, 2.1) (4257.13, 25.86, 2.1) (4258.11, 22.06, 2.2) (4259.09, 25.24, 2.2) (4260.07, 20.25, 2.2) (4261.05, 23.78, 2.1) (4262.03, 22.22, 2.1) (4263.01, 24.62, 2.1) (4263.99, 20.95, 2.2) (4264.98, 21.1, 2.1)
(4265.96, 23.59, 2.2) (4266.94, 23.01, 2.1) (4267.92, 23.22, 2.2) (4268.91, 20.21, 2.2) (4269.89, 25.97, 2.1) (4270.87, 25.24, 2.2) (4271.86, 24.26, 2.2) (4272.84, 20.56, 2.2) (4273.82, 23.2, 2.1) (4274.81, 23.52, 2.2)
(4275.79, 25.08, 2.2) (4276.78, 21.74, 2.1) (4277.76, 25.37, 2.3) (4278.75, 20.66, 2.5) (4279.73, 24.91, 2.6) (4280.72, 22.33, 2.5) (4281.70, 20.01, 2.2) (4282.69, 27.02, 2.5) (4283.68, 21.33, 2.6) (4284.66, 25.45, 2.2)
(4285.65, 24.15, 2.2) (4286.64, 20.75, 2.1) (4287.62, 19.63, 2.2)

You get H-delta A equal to 8.5 A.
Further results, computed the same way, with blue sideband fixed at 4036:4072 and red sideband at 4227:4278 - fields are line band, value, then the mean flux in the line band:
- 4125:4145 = -0.5 A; 25.3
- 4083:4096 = 1.3 A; 22.4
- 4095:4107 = 4.3 A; 15.9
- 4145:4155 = -0.7 A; 26.1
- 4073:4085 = 1.1 A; 22.7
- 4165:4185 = 0.7 A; 23.4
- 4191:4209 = -0.7 A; 25.1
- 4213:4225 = -0.4 A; 24.7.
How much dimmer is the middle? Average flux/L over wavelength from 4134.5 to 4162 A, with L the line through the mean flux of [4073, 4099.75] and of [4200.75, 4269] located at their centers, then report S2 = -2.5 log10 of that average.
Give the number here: -0.13 mag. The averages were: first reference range 21.6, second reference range 24.2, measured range 25.5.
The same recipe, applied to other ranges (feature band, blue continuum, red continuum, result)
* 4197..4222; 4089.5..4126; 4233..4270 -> -0.11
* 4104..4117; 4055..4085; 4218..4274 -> 0.31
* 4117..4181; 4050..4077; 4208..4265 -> 0.00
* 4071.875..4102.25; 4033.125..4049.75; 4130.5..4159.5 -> 0.20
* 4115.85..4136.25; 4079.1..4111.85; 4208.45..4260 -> -0.16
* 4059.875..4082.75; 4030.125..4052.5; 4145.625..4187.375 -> 0.07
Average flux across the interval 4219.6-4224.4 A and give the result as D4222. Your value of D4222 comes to 25.6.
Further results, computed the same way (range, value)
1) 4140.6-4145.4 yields 26.8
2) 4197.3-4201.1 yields 24.7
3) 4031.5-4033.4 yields 22.9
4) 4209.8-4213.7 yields 24.4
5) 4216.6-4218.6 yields 23.8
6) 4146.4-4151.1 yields 26.4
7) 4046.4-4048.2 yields 21.6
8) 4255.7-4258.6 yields 24.3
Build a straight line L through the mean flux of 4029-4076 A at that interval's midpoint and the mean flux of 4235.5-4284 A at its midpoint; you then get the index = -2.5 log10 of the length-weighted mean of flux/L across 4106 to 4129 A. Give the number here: 0.18 mag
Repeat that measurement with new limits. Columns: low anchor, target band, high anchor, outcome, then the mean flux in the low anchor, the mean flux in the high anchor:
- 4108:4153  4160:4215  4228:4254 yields -0.01 mag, 23.7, 24.4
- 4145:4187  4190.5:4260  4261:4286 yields -0.04 mag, 24.2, 23.2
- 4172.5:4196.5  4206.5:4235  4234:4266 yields -0.02 mag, 24.4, 24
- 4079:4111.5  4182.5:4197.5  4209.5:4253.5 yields -0.07 mag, 19.3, 24.3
